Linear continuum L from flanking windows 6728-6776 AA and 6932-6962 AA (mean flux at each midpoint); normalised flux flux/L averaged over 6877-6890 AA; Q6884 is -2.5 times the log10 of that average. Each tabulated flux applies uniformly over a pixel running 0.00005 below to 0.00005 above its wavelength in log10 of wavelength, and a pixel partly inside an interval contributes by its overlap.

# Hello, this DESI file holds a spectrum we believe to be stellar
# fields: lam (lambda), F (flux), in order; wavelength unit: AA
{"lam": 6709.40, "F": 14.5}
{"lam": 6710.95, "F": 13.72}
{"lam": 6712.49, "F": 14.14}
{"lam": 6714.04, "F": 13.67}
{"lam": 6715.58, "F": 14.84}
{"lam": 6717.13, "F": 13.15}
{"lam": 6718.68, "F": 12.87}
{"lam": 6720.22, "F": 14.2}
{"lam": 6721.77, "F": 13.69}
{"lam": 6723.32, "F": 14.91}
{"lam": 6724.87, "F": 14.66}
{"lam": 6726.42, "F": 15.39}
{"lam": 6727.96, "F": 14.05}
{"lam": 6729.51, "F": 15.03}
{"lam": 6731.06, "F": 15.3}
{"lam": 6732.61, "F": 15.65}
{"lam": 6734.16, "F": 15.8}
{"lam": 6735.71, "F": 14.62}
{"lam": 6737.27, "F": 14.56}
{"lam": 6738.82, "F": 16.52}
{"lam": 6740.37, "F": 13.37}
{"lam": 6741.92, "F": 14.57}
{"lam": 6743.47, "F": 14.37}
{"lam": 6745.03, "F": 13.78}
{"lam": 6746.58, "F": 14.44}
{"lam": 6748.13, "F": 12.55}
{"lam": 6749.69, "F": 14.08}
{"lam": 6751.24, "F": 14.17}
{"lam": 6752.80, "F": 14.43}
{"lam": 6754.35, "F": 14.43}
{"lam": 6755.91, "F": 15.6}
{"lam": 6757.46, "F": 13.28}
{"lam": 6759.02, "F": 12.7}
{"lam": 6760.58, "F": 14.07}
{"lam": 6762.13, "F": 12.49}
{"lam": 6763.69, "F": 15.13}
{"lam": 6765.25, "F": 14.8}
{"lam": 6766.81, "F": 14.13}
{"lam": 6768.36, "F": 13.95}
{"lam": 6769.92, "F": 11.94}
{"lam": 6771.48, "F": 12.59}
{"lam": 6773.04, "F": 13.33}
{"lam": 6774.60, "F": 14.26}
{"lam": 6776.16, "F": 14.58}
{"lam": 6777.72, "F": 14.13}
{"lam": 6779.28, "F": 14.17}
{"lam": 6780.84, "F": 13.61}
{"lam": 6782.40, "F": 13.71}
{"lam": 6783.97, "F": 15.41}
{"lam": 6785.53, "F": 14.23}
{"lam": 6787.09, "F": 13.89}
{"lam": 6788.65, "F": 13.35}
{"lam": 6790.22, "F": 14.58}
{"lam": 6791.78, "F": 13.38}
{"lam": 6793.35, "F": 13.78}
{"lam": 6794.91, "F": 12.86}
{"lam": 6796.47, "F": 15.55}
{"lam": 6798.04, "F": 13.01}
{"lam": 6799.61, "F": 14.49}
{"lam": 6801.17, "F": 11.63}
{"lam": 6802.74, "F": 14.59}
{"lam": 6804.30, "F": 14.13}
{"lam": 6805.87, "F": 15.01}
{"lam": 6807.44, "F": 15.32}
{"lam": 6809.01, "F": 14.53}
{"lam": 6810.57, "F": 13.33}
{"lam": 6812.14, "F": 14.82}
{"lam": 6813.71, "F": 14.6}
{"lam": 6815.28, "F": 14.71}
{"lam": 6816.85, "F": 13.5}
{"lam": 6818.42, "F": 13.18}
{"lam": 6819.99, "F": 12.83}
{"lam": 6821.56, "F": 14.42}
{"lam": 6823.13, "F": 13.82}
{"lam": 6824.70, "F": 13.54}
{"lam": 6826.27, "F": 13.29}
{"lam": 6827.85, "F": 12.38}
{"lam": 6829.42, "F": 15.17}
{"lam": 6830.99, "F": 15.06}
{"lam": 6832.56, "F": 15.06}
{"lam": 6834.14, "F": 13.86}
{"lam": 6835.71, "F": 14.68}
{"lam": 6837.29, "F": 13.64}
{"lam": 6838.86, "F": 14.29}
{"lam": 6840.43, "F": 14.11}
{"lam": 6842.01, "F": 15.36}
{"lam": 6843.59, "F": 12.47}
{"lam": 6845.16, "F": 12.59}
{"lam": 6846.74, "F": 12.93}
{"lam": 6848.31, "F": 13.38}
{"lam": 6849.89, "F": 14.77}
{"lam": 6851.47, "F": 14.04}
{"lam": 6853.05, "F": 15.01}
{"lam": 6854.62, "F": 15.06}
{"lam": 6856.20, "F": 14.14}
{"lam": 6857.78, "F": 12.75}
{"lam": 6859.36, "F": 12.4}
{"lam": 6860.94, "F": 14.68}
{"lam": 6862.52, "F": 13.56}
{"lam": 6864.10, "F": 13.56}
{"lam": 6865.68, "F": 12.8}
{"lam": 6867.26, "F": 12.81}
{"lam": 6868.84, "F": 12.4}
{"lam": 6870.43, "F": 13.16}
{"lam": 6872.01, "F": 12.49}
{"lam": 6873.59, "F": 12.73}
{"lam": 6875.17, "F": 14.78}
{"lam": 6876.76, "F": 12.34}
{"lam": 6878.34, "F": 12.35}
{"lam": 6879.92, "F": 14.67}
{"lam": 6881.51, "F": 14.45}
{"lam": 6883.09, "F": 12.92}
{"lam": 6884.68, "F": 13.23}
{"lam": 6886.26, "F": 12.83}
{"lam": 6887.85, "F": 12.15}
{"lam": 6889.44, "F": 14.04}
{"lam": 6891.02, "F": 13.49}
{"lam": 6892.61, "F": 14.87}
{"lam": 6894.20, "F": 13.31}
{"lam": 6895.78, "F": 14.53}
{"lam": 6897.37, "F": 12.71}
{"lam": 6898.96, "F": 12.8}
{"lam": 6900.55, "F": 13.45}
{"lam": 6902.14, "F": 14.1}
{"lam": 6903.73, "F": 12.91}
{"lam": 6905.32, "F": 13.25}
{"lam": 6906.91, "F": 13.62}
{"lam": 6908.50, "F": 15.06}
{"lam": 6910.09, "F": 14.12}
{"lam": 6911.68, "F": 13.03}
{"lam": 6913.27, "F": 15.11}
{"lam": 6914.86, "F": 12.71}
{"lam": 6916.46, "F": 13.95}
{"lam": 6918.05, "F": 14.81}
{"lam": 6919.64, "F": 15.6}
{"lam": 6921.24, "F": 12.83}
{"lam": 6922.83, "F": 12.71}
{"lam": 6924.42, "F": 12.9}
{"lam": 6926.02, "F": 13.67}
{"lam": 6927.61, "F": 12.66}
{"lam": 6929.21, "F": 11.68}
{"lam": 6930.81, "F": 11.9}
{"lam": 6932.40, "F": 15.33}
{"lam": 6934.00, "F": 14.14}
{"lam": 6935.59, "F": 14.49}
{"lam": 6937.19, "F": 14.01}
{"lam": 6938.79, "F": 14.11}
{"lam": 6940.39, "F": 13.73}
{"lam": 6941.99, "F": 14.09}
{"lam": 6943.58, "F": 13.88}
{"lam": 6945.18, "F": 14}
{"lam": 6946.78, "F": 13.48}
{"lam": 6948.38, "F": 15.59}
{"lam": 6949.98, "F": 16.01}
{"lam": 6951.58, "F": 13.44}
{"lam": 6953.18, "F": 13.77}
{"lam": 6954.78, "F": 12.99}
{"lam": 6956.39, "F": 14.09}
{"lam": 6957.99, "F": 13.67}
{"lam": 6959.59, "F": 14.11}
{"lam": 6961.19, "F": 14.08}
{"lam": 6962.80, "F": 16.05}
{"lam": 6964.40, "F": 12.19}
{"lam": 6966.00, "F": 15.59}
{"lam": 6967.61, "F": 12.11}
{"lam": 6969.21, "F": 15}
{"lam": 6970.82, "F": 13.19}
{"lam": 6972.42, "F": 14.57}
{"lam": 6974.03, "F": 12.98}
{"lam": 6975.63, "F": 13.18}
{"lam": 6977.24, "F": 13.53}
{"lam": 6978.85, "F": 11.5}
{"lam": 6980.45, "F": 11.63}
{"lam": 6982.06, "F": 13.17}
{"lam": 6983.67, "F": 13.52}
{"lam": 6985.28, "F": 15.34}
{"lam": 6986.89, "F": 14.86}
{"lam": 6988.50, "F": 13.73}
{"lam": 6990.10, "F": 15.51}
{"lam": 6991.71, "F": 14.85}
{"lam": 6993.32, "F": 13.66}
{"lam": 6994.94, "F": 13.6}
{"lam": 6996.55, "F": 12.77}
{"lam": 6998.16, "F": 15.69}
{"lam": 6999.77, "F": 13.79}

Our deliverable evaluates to 0.070 mag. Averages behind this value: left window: 14.2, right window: 14.1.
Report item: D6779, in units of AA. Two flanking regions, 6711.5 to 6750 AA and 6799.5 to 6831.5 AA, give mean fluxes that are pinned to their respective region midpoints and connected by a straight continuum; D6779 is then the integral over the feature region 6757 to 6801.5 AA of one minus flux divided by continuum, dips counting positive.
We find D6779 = 1.22 AA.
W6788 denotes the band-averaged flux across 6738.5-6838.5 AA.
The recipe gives 14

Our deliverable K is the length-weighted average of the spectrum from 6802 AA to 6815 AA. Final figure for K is 14.6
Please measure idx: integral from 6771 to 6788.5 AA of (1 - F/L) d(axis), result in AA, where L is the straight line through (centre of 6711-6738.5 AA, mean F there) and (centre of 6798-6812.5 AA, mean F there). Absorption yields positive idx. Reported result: 0.3 AA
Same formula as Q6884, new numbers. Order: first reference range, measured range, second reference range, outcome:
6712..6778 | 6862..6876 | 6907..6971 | 0.07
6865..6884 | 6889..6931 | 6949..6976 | -0.01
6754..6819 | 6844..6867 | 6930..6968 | 0.03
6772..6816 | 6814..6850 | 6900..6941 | 0.01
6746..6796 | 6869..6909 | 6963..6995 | 0.03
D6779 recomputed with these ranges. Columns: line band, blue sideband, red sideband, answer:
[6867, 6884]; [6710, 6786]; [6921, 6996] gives 0.89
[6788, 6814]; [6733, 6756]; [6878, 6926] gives 0.21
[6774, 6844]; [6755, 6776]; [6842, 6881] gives -2.30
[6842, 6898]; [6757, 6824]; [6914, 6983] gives 1.35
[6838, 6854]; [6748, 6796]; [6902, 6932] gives -0.24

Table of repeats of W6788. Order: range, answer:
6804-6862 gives 14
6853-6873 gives 13.4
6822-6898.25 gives 13.6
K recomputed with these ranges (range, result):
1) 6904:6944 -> 13.7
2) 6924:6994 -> 13.8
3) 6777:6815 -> 14.1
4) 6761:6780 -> 13.8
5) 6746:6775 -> 13.8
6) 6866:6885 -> 13.2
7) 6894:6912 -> 13.6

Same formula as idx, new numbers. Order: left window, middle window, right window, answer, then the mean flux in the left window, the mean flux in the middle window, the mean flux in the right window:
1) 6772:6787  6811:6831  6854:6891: -0.2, 14.1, 13.9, 13.3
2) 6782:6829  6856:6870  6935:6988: 0.7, 13.9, 13.2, 13.9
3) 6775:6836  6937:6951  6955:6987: -0.6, 14.1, 14.3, 13.7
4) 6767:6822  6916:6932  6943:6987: 0.6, 13.9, 13.3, 13.8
